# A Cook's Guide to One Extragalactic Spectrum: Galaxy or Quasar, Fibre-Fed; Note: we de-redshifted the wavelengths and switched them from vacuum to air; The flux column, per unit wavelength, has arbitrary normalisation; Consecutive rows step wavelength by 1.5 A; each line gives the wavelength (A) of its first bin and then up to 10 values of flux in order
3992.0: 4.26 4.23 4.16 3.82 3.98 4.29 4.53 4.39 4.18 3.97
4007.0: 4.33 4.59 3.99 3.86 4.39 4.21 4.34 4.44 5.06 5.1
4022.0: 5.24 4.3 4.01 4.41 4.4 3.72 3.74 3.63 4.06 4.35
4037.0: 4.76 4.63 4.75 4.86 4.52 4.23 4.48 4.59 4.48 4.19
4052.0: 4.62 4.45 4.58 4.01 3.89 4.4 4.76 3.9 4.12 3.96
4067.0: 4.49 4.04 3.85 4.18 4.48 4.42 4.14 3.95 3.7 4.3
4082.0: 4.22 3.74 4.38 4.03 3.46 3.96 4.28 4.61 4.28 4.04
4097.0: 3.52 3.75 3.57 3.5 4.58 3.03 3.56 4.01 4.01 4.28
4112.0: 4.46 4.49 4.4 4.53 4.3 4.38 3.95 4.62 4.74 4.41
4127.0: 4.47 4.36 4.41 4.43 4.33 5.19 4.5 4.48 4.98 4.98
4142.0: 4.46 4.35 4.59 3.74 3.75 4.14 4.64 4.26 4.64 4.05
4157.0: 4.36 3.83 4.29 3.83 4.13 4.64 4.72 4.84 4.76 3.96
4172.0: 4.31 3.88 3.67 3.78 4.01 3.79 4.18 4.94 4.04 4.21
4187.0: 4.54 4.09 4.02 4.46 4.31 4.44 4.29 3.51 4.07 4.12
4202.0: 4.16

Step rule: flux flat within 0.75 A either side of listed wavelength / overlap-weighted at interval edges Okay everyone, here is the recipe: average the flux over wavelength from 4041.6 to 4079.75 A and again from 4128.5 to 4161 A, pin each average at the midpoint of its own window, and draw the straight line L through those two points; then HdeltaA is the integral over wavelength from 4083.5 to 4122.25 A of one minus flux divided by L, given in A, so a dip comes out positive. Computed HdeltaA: 2.5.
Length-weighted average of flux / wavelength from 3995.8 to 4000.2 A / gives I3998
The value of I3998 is 4.03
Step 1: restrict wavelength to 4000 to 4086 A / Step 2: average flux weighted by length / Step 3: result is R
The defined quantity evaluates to 4.3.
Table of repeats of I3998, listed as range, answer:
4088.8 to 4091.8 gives 4.13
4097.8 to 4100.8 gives 3.66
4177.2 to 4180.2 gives 3.9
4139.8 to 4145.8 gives 4.58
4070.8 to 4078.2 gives 4.24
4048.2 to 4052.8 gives 4.43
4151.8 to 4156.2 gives 4.32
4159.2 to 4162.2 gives 4.06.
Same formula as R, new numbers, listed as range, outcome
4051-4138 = 4.2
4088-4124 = 4.09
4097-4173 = 4.29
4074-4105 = 3.98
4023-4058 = 4.33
